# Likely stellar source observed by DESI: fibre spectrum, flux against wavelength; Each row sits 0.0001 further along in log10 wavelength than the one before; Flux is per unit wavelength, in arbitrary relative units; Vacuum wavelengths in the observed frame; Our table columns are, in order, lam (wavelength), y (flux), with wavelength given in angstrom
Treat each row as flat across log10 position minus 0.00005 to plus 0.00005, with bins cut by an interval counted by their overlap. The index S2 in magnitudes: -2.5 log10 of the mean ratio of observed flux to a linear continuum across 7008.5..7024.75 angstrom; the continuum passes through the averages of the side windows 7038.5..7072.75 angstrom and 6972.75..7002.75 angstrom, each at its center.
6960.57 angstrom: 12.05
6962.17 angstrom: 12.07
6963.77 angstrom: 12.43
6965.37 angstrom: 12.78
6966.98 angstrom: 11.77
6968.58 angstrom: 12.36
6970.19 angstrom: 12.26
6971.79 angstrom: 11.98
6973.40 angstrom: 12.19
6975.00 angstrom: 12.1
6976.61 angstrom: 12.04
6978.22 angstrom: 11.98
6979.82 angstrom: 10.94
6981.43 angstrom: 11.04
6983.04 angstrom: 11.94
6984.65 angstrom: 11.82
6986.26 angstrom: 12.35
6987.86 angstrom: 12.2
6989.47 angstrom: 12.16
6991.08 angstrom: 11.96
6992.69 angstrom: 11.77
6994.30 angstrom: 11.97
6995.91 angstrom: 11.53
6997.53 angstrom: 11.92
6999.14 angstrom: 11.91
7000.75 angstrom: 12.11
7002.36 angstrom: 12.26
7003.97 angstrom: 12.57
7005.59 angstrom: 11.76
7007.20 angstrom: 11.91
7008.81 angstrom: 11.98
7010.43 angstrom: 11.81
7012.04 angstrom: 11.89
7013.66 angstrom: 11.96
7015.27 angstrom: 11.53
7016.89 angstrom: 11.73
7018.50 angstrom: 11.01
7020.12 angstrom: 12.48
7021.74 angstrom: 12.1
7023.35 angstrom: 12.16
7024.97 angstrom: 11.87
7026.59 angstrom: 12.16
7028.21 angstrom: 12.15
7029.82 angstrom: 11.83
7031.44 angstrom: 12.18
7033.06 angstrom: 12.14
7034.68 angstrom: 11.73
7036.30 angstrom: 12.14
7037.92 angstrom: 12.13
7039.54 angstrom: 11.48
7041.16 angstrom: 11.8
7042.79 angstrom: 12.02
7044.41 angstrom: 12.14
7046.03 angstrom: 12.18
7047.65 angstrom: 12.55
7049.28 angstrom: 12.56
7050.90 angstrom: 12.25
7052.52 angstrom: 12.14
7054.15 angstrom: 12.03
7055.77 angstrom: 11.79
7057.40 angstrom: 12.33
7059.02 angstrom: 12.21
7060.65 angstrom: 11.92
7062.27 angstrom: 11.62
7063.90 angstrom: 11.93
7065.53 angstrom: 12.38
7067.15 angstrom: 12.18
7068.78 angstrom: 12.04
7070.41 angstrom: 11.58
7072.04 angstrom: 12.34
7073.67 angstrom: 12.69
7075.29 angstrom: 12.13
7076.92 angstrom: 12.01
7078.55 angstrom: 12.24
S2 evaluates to 0.01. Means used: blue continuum 11.9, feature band 11.9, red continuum 12.1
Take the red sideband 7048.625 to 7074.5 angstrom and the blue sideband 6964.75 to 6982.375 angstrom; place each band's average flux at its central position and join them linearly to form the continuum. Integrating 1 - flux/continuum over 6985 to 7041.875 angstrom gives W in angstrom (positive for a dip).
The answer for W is 0.29 angstrom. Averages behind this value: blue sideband 11.9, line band 12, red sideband 12.1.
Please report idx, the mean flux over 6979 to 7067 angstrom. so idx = 12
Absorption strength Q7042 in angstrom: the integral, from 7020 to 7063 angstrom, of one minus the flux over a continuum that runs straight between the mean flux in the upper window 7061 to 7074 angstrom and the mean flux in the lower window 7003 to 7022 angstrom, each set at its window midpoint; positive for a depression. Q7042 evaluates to -0.3 angstrom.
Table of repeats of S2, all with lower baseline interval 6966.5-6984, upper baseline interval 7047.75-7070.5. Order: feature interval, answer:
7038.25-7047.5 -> 0.01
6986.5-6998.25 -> 0.00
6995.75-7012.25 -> 0.00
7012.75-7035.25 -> 0.01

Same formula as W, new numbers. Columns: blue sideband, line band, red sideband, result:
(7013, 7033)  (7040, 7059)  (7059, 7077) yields -0.2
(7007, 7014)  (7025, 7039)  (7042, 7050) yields 0.1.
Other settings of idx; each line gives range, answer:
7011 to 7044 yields 11.9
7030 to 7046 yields 12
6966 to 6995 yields 11.9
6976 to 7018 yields 11.9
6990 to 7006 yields 12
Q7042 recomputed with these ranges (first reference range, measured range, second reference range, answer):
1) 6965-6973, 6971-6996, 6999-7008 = 0.56 angstrom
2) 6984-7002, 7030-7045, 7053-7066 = 0.05 angstrom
